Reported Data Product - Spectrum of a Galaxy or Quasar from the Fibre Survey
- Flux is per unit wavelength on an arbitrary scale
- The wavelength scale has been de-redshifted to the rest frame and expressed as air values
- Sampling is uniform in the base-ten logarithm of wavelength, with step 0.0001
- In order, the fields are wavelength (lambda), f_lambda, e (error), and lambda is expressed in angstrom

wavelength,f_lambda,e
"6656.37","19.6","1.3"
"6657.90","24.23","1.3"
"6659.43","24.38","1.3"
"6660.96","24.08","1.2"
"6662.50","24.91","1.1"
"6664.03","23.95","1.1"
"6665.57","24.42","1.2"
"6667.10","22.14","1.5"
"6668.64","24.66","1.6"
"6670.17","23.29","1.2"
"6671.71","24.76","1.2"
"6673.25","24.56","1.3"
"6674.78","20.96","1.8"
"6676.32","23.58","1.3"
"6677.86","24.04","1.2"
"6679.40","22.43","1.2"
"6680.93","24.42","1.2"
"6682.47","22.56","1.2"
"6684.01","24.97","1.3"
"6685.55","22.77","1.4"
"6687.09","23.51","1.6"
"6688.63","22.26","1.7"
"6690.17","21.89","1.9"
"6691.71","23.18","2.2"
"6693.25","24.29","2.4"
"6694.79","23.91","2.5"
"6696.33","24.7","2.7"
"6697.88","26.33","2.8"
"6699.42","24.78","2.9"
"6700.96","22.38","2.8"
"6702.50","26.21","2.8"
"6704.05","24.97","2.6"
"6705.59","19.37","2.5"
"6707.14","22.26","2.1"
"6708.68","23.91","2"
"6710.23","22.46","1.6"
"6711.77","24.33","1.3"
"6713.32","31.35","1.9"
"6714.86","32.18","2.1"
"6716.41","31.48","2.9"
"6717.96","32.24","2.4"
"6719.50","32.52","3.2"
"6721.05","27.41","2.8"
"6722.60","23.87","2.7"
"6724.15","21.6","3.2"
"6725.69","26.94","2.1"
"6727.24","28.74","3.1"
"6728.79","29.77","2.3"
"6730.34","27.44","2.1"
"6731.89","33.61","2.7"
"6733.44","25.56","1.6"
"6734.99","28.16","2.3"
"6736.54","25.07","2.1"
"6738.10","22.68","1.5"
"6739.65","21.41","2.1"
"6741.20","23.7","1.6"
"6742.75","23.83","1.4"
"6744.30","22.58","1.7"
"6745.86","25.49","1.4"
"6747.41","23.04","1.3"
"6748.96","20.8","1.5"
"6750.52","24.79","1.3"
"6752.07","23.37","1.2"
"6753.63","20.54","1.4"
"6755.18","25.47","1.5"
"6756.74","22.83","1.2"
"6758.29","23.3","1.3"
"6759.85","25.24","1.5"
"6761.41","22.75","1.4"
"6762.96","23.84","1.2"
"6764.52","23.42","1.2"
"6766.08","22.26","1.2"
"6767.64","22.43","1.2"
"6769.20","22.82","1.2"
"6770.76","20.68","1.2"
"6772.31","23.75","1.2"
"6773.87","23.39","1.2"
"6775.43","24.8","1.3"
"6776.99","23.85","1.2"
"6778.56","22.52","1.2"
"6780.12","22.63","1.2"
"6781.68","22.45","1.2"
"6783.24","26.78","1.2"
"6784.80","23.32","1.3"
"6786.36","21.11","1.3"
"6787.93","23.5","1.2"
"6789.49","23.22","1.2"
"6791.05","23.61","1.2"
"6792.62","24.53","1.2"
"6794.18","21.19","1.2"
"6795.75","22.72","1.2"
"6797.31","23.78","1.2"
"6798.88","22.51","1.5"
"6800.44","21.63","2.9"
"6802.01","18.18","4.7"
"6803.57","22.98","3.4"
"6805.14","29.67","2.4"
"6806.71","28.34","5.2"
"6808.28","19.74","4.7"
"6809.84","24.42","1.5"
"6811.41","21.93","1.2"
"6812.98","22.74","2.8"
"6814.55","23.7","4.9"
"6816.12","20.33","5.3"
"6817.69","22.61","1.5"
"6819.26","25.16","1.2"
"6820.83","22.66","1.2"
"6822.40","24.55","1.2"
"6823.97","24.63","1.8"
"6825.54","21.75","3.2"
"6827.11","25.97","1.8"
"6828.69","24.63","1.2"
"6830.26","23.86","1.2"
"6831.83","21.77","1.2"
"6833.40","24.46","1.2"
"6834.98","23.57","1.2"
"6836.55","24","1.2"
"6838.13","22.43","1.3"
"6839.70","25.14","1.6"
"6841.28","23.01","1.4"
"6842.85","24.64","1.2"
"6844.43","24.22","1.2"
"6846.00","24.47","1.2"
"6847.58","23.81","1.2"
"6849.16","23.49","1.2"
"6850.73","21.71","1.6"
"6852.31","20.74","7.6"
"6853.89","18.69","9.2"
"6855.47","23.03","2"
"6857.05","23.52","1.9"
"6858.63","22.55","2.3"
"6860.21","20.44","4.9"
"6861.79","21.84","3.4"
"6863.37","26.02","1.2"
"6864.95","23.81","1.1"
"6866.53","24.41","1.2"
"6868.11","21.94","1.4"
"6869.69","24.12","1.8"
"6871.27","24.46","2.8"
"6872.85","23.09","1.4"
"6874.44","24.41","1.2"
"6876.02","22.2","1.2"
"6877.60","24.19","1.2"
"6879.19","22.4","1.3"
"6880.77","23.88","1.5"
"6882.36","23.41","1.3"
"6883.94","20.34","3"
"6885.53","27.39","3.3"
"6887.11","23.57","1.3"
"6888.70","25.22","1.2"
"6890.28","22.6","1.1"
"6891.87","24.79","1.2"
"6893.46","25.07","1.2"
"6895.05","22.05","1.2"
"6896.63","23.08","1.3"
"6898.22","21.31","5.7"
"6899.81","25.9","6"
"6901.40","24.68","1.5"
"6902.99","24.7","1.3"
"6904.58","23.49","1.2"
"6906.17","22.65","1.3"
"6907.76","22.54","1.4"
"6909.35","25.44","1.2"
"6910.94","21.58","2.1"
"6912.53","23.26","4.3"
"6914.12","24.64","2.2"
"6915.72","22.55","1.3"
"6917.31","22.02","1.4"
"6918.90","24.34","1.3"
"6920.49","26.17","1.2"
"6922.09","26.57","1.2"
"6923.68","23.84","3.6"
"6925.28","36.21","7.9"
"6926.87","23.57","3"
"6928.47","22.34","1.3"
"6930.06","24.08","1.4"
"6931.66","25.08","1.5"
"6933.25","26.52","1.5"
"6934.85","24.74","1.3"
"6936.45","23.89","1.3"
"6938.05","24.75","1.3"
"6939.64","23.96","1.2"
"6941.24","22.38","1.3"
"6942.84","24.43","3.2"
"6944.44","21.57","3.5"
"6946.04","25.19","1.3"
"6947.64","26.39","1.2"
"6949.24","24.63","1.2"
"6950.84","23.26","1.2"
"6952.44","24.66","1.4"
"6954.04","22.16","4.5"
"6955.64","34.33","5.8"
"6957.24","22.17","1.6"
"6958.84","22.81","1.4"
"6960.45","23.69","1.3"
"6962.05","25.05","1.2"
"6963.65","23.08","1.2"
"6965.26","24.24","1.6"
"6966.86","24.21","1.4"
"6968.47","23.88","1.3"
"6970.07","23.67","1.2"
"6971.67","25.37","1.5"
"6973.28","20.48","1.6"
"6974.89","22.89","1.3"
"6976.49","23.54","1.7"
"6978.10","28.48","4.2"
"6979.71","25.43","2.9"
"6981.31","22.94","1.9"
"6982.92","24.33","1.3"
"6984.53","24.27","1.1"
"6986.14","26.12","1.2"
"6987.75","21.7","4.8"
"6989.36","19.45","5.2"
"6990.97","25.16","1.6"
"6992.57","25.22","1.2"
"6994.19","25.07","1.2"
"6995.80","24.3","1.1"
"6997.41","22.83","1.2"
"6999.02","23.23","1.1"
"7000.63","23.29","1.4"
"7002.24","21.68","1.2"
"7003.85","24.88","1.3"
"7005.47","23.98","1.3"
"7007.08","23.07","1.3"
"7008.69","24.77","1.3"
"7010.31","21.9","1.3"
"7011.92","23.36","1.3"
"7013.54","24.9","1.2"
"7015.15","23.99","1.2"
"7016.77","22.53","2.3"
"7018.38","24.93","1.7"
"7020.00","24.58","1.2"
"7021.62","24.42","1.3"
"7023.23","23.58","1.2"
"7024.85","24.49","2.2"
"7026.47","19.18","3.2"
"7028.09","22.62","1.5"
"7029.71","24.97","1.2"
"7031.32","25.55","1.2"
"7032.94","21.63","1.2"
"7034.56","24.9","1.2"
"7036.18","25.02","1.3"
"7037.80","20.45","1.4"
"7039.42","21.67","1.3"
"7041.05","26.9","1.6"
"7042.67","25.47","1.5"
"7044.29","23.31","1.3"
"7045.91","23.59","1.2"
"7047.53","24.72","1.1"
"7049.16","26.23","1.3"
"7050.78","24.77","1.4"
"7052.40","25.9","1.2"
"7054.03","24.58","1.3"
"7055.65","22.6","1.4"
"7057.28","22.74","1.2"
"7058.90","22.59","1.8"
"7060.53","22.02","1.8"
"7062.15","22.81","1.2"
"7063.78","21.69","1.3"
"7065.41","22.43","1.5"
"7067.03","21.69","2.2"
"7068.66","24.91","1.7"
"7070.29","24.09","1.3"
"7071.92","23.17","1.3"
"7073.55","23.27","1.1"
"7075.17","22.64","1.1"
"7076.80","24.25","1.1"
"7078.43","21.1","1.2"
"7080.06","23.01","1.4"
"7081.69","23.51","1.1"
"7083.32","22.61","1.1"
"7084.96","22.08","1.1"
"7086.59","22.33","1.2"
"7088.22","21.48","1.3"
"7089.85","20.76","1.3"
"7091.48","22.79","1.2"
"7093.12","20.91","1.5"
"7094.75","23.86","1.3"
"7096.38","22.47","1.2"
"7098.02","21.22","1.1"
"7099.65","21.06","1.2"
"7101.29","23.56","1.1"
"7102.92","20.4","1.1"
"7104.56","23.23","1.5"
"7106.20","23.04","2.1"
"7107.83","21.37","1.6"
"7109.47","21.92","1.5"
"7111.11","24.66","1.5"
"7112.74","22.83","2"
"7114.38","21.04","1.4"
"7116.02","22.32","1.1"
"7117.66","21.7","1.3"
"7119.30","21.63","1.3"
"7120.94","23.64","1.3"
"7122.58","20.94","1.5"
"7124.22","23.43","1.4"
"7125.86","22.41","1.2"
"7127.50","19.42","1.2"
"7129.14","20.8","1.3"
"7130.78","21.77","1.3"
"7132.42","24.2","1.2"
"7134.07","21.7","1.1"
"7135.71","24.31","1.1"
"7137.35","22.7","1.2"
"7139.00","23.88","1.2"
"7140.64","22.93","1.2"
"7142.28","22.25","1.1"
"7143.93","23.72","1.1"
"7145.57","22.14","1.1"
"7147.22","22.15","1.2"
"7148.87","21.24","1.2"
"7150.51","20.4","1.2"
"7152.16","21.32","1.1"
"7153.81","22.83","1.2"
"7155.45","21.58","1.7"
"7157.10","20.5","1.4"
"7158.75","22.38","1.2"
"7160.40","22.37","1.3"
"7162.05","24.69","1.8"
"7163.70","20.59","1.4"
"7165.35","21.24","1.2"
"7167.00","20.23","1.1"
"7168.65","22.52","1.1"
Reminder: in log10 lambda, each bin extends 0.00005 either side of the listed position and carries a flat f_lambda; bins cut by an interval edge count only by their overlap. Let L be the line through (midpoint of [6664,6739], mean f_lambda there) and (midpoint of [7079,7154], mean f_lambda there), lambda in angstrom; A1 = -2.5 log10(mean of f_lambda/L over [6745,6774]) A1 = 0.07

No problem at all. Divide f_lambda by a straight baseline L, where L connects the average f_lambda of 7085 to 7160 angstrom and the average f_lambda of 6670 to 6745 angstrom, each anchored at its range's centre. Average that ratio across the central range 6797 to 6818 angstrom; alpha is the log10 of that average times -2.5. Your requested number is 0.06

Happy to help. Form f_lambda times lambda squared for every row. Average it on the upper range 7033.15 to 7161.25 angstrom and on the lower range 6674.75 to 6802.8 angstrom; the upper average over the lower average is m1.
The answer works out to 1.0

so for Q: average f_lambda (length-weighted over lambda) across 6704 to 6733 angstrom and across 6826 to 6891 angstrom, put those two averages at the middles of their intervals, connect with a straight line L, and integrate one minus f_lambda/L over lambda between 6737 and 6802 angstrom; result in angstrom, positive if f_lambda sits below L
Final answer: 6.9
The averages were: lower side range 27.2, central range 23.1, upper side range 23.4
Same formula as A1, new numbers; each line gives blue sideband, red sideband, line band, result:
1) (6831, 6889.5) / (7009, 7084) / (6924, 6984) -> -0.053 mag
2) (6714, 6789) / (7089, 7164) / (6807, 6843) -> 0.040 mag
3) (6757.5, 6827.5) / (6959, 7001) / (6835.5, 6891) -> 0.010 mag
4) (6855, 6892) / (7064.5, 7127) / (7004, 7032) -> -0.042 mag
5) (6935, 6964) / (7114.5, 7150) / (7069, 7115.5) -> 0.014 mag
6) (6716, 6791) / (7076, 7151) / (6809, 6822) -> 0.056 mag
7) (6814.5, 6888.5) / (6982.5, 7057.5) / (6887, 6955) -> -0.033 mag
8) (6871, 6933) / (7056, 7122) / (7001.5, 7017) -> -0.018 mag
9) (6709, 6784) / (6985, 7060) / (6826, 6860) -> 0.061 mag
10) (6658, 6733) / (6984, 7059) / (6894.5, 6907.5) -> 0.037 mag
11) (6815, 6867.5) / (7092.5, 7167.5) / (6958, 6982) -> -0.056 mag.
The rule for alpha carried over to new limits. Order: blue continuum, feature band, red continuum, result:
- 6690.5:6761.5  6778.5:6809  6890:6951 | 0.08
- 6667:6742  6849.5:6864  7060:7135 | 0.09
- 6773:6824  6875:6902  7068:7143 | -0.03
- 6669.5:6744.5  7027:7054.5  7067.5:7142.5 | -0.06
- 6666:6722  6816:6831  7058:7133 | 0.01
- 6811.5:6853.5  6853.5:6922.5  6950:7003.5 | 0.01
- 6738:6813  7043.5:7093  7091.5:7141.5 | -0.03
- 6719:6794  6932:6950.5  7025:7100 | -0.04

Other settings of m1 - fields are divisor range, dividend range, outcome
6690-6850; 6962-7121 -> 1.04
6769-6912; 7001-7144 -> 1.05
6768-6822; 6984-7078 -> 1.09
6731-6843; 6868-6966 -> 1.07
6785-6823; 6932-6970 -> 1.10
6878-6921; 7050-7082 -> 1.03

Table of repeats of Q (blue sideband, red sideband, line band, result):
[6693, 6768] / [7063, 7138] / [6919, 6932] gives -1.2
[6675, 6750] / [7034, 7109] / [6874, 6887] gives 0.3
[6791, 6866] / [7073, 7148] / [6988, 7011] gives -0.7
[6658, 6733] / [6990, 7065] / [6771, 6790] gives 1.1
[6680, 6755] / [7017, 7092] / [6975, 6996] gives -0.5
